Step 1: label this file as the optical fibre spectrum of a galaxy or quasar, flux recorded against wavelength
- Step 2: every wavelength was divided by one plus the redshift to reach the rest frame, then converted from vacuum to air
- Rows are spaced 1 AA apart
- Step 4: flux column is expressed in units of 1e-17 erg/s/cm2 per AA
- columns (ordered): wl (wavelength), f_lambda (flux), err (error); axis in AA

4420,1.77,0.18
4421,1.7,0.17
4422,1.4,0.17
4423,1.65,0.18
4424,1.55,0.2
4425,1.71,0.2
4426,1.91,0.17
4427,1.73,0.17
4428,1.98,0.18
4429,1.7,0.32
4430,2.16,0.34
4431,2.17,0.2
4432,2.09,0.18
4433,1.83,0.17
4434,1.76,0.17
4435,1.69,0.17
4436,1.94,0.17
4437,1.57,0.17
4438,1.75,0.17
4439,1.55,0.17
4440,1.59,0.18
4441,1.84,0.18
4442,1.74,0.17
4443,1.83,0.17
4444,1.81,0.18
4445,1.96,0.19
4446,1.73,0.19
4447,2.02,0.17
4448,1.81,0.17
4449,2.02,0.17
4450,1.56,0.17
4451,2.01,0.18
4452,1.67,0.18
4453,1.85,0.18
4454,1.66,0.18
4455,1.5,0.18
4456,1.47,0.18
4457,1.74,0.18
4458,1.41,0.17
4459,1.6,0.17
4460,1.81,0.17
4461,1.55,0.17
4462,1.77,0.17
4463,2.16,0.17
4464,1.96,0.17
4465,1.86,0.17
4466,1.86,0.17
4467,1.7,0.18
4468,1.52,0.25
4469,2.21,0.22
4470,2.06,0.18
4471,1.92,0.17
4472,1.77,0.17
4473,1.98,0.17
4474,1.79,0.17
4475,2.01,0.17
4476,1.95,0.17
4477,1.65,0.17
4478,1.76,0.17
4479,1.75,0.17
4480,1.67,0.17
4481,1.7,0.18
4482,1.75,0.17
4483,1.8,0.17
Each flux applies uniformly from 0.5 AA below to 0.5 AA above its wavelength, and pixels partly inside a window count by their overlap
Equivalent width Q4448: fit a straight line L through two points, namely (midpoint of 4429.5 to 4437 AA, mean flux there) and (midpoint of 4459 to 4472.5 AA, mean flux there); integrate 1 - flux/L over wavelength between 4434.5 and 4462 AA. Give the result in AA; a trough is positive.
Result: 2.3 AA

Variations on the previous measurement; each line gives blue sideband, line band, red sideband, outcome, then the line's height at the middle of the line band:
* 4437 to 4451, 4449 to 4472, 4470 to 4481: 0.5 AA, 1.81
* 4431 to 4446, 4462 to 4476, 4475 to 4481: -1.0 AA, 1.78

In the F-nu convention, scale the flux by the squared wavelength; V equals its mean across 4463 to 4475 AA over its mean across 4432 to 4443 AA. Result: 1.10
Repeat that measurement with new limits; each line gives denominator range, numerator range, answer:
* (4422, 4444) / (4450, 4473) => 1.01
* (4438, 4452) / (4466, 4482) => 1.03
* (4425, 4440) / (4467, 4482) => 1.02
